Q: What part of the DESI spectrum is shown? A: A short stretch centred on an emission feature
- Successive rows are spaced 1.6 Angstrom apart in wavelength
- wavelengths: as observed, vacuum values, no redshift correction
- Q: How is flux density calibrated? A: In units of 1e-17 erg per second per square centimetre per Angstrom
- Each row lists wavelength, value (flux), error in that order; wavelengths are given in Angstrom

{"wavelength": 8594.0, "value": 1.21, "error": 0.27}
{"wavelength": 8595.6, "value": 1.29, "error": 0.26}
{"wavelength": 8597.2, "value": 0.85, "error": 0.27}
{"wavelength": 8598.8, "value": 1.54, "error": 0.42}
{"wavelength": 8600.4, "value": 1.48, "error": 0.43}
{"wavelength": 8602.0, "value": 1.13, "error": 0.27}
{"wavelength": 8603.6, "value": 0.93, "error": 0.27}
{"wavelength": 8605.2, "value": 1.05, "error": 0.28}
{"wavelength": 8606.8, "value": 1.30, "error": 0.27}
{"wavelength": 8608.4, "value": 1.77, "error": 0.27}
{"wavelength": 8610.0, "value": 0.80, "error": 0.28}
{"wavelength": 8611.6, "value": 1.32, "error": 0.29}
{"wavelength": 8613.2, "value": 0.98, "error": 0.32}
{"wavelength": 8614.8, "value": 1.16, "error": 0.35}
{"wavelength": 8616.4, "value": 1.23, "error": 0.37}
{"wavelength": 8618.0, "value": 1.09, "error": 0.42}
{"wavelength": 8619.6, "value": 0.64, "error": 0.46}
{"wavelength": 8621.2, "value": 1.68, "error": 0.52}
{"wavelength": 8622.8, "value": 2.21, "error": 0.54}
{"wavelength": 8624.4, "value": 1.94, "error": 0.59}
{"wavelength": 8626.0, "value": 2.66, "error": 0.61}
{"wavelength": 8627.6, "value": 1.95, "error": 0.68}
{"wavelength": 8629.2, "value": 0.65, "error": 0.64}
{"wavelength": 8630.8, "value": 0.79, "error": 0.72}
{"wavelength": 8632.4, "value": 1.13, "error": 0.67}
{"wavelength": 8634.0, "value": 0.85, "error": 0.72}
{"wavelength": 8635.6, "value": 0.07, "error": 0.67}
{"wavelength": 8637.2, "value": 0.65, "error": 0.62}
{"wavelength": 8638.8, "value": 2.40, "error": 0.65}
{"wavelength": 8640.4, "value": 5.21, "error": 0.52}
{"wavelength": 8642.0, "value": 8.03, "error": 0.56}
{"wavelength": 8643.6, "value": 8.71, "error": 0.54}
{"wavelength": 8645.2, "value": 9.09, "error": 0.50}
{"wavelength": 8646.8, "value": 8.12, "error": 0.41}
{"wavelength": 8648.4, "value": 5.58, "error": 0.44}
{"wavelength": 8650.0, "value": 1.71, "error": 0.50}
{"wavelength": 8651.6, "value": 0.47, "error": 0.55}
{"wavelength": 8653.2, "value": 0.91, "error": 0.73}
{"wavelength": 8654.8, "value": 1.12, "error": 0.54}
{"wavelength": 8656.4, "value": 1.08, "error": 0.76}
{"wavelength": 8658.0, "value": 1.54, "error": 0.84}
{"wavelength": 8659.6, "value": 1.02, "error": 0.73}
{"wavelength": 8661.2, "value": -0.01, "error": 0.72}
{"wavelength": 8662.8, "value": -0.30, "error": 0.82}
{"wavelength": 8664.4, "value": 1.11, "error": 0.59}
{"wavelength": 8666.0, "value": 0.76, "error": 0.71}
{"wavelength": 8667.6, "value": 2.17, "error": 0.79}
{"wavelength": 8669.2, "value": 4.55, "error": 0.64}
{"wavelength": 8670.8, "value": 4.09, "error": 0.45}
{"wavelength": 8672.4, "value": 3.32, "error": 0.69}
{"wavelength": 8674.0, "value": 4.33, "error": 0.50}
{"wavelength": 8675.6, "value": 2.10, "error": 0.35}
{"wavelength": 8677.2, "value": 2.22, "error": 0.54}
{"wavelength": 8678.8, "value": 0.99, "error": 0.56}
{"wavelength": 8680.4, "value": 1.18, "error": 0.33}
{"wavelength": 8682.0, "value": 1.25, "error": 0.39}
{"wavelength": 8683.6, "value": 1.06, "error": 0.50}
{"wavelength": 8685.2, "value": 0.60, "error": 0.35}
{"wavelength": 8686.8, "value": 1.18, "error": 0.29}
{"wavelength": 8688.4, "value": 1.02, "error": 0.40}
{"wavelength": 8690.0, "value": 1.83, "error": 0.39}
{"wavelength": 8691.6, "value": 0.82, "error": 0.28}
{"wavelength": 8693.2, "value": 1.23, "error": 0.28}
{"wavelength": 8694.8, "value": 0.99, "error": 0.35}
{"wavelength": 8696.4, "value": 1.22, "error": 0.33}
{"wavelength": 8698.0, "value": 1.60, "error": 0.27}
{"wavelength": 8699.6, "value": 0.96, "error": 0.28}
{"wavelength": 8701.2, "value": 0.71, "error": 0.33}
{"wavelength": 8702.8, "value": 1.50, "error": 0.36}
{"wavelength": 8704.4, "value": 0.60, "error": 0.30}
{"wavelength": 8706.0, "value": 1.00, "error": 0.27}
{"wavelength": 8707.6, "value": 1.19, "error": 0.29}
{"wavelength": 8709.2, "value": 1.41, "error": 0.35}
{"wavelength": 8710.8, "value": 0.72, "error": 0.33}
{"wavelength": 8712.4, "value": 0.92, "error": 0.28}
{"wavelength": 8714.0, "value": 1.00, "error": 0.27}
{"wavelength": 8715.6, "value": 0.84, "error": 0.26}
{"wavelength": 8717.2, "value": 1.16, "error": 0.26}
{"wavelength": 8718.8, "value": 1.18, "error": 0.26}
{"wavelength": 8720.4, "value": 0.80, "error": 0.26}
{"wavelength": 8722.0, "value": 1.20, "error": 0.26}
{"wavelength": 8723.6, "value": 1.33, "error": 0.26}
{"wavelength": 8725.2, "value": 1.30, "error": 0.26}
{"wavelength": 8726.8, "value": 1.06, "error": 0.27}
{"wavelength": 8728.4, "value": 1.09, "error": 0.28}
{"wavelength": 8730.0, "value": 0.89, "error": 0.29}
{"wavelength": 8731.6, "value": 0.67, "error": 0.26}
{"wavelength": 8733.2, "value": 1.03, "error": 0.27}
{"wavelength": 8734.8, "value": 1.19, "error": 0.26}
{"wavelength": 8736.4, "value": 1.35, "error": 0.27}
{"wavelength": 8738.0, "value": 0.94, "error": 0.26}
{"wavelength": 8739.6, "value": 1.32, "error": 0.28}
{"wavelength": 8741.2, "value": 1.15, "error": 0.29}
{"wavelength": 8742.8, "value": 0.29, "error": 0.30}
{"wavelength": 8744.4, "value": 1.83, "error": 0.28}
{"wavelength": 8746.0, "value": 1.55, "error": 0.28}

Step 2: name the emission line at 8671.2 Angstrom [N II]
